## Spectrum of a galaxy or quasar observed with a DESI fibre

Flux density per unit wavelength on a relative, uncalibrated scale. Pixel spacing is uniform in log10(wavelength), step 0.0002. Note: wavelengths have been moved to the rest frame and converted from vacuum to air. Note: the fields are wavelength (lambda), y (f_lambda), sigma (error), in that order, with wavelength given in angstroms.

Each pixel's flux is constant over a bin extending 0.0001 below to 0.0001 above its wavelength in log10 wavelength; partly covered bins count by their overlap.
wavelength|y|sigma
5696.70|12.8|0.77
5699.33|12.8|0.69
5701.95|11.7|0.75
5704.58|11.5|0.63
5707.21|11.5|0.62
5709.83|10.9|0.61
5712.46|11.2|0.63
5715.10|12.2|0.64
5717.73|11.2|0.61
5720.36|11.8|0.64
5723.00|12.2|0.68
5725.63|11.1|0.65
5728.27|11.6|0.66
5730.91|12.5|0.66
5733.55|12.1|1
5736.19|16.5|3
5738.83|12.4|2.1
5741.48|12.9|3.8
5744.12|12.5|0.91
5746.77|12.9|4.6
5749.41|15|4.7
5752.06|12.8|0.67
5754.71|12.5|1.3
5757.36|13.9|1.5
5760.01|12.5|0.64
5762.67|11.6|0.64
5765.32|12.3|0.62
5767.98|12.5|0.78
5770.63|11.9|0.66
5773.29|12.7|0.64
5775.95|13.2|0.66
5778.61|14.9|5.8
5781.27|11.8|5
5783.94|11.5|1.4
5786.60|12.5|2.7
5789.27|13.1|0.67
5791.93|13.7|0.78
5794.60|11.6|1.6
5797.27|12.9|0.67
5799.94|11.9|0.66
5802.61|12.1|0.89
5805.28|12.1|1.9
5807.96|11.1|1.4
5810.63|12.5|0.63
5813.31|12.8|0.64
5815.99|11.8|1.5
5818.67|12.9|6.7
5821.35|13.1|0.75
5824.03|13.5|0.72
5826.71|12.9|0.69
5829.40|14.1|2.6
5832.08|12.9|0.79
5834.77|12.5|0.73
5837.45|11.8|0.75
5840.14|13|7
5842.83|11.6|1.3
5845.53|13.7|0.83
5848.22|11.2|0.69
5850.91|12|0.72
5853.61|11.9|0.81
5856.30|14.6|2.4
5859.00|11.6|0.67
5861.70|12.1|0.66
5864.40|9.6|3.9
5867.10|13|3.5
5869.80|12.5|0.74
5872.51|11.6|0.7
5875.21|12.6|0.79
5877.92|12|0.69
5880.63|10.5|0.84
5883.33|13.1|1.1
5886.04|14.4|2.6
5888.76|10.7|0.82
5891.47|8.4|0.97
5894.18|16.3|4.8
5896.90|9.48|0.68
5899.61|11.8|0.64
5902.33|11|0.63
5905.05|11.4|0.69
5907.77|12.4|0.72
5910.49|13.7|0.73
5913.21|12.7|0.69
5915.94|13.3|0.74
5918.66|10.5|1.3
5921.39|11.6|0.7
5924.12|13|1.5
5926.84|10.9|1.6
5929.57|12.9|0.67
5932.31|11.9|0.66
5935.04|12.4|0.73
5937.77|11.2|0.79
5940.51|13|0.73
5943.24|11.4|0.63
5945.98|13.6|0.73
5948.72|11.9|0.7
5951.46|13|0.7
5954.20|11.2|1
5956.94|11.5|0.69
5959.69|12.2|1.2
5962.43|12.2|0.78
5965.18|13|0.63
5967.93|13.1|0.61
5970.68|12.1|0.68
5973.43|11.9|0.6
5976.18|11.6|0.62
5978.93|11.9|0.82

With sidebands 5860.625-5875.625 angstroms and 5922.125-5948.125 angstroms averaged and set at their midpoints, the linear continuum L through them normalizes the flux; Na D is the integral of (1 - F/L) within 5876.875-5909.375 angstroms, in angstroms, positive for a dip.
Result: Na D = 0.5 angstroms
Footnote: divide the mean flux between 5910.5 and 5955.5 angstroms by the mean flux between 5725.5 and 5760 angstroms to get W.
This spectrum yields 0.94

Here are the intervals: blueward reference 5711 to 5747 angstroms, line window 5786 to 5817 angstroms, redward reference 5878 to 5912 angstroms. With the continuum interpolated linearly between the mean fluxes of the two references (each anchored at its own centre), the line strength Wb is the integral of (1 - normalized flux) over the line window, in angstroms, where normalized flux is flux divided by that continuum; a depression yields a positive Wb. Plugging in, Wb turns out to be -0.5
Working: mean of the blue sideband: 12.3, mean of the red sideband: 11.9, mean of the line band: 12.3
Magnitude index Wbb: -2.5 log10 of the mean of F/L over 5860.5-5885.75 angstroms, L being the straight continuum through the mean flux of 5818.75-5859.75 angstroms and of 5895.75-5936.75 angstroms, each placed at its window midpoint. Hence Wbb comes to 0.033 mag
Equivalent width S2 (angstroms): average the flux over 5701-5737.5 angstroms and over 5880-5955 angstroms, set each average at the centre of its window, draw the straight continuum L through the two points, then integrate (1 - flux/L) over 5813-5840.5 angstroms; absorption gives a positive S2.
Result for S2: -1.82 angstroms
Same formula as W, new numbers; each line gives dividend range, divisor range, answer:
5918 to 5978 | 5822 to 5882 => 0.98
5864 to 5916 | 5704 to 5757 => 0.97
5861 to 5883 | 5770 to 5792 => 0.92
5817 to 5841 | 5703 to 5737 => 1.08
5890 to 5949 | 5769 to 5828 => 0.96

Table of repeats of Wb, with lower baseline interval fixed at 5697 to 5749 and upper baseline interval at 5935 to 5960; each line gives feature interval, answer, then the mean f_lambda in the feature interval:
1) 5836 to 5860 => -0.4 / 12.4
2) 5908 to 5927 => -0.3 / 12.3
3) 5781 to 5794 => -0.3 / 12.5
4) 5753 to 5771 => -0.4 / 12.5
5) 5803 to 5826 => -0.5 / 12.5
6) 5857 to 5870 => 0.4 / 11.8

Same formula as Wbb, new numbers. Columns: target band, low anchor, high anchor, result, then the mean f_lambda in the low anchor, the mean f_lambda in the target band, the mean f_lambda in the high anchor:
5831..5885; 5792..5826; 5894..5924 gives 0.00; 12.4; 12.2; 12.1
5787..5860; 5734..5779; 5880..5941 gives 0.00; 13.1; 12.6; 12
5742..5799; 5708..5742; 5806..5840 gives -0.03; 12.2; 12.8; 12.7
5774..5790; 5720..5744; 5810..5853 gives -0.02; 12.6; 12.8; 12.6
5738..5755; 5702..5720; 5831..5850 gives -0.12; 11.5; 13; 12.4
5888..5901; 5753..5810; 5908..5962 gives 0.08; 12.5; 11.4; 12.2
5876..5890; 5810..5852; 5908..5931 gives 0.03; 12.6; 12.2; 12.3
